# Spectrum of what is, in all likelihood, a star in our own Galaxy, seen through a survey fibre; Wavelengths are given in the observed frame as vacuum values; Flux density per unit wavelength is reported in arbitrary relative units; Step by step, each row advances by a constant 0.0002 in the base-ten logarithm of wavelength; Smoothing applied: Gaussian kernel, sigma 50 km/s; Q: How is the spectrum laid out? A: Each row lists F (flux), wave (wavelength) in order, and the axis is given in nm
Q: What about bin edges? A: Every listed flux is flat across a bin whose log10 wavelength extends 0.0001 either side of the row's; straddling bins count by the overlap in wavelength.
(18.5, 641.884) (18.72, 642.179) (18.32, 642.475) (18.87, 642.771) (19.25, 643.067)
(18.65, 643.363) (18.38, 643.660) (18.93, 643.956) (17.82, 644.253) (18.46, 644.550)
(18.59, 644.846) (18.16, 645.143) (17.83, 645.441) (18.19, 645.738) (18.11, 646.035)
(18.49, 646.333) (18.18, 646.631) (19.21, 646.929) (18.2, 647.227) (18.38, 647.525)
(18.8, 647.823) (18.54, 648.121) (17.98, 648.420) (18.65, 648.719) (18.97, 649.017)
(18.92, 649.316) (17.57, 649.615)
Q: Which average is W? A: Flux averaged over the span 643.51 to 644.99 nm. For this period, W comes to 18.4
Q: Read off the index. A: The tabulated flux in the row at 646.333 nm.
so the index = 18.49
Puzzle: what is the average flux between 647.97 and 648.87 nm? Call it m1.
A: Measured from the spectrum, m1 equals 18.4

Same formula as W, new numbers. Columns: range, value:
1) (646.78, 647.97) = 18.7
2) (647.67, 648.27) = 18.7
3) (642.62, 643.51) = 18.9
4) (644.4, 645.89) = 18.3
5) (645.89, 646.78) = 18.2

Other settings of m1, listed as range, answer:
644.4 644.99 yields 18.5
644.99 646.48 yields 18.2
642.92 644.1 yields 18.8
